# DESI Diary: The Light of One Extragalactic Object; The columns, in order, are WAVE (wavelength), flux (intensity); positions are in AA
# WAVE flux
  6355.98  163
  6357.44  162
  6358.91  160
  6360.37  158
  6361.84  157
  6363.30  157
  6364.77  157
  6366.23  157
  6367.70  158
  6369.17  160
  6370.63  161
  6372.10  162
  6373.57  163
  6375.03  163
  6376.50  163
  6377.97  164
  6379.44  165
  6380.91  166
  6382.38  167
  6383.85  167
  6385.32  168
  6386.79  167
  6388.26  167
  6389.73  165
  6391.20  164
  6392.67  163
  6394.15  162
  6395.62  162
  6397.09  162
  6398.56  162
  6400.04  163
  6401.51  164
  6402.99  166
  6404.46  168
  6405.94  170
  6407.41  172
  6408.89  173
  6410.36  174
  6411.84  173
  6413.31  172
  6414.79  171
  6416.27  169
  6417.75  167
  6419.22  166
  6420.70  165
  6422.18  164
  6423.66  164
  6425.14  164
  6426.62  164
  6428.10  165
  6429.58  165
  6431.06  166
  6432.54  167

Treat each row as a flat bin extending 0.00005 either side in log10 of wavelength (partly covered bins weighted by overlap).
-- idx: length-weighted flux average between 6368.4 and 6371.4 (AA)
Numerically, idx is 160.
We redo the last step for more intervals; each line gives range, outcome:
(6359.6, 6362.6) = 158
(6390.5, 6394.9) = 163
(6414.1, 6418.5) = 169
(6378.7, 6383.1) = 166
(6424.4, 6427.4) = 164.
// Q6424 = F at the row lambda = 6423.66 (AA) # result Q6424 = 164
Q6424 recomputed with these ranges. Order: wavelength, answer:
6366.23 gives 157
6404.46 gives 168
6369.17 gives 160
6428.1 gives 165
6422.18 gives 164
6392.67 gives 163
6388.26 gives 167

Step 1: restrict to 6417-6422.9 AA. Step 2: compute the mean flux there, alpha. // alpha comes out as 166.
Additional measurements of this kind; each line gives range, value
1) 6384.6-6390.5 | 167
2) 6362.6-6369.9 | 158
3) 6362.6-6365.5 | 157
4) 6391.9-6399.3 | 162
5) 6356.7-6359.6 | 161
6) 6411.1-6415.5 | 172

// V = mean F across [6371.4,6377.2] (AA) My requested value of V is 163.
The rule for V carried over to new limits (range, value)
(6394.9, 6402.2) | 163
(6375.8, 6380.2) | 164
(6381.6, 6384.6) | 167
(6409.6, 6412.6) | 174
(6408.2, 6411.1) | 174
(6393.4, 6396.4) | 162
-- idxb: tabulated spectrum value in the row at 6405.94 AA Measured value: 170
